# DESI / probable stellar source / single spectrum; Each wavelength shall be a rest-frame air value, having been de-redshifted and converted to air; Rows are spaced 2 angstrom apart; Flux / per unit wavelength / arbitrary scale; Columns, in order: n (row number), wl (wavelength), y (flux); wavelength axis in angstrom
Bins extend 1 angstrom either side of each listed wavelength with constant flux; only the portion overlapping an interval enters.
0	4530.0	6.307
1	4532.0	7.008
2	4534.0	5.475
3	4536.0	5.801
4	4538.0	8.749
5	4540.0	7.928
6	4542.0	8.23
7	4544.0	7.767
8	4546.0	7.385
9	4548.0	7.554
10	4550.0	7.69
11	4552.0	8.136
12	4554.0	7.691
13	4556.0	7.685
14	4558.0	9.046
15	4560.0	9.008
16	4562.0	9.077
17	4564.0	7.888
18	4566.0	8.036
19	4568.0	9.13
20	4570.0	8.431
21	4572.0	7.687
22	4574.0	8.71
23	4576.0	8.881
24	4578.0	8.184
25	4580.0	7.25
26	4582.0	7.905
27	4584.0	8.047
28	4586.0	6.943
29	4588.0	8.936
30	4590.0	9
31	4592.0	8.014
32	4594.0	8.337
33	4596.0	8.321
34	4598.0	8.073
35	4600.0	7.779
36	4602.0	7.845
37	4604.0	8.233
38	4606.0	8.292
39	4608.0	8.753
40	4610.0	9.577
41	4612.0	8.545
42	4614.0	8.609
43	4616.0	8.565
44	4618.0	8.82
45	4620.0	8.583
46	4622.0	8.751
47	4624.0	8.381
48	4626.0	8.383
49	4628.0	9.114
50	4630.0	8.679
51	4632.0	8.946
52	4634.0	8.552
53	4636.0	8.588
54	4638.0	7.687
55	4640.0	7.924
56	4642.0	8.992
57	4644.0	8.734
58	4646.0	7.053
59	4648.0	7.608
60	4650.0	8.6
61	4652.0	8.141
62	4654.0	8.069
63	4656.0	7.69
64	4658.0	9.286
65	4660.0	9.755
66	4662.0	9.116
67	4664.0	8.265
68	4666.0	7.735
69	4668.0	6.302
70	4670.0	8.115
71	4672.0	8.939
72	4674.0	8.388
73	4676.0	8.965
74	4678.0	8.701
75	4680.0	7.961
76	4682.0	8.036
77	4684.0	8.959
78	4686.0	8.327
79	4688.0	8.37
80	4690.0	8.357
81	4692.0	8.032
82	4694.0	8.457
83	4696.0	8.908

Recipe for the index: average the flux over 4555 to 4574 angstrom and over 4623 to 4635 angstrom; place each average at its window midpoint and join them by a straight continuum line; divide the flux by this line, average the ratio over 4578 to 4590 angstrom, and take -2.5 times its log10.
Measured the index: 0.08 mag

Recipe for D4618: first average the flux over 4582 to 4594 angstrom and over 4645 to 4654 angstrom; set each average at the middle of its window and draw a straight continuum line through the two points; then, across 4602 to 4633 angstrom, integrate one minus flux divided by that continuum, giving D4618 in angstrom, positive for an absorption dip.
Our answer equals -2.41 angstrom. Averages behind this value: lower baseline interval 8.18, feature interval 8.66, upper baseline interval 7.87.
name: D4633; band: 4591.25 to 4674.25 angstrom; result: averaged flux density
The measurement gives 8.39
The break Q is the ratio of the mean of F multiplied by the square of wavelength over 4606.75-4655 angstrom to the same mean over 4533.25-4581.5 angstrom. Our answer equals 1.10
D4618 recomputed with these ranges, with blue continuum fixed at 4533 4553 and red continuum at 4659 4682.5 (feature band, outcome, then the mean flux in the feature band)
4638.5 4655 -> 0.1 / 8.13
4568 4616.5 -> -3.0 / 8.3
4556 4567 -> -1.3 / 8.53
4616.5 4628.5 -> -0.9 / 8.65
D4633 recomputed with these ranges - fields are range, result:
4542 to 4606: 8.15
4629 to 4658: 8.27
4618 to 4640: 8.55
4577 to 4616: 8.25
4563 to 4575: 8.31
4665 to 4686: 8.22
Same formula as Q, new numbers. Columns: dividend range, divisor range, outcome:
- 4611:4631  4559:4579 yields 1.04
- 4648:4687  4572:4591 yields 1.06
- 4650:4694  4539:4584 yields 1.08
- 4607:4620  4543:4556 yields 1.17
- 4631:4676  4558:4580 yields 1.02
